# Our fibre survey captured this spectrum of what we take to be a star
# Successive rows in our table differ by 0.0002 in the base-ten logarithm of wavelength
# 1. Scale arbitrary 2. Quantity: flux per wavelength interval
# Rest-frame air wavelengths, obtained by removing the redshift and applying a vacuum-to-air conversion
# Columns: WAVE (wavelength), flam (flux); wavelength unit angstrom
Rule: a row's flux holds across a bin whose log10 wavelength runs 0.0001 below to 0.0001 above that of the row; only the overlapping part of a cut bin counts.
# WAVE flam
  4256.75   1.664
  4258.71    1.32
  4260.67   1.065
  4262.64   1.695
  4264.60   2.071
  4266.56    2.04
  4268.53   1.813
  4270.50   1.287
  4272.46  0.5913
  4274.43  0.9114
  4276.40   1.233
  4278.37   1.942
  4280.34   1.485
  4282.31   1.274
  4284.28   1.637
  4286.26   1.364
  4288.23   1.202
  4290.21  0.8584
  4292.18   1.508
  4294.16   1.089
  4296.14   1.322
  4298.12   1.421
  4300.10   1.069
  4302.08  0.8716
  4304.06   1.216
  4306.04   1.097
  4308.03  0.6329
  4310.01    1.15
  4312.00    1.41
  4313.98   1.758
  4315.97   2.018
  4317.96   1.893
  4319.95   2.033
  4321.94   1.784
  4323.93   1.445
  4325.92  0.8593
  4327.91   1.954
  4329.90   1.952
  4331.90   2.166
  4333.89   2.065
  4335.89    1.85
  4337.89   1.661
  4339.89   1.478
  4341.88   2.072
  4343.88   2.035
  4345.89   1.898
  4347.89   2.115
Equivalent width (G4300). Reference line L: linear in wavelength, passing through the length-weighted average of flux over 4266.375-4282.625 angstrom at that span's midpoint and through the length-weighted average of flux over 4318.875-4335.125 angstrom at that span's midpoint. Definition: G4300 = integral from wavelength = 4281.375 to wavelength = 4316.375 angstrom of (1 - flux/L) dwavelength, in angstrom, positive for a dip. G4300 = 6.7 angstrom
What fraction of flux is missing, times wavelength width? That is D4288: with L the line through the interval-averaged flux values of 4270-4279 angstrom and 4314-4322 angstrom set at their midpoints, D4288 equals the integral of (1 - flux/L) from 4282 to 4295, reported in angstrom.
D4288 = 1.11 angstrom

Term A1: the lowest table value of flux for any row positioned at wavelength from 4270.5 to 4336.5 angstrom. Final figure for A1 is 0.5913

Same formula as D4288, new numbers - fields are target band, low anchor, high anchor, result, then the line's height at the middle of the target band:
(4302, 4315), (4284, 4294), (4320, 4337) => 2.9 angstrom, 1.52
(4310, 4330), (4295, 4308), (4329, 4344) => -1.9 angstrom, 1.54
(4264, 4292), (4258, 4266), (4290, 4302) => 0.1 angstrom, 1.4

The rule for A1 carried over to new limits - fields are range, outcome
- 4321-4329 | 0.8593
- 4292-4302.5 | 0.8716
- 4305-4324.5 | 0.6329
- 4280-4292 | 0.8584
